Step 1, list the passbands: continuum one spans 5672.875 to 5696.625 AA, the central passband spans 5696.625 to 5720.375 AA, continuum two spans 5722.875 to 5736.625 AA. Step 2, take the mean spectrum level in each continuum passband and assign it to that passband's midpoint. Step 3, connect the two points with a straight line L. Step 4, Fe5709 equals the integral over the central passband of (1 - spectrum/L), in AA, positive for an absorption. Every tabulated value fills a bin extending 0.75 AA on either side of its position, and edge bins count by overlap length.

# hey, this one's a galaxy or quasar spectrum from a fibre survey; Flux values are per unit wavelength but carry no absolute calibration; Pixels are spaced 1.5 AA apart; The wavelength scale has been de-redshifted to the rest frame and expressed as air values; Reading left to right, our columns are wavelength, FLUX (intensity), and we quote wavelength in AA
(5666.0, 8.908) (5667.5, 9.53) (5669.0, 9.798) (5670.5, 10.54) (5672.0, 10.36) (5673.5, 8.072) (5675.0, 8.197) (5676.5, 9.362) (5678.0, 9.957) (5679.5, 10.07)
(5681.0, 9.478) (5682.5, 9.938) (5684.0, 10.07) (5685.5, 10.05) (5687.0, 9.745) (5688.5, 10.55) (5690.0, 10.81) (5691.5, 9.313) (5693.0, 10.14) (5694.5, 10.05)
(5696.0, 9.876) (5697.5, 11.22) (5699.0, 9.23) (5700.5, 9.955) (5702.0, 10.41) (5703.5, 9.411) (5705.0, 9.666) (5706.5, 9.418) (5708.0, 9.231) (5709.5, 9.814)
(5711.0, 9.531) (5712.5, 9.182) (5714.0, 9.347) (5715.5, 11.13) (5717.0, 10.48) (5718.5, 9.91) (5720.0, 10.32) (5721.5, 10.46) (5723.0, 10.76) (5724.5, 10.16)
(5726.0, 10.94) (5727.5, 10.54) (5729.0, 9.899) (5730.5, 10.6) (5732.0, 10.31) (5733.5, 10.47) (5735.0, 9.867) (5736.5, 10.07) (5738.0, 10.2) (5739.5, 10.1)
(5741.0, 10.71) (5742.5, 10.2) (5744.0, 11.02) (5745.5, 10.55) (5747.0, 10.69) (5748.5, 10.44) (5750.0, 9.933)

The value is 0.4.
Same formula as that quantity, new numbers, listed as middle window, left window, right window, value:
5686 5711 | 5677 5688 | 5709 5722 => 0.10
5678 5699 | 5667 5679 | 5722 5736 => -0.70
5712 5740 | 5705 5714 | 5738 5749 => -0.85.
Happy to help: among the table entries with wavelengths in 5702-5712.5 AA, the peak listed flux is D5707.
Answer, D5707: 10.41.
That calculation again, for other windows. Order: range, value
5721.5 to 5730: 10.94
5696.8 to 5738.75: 11.22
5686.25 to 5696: 10.81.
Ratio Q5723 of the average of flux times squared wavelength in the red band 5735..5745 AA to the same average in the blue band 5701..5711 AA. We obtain 1.08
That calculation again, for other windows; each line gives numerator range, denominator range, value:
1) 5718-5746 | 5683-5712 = 1.06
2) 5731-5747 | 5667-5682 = 1.11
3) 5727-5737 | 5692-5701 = 1.03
